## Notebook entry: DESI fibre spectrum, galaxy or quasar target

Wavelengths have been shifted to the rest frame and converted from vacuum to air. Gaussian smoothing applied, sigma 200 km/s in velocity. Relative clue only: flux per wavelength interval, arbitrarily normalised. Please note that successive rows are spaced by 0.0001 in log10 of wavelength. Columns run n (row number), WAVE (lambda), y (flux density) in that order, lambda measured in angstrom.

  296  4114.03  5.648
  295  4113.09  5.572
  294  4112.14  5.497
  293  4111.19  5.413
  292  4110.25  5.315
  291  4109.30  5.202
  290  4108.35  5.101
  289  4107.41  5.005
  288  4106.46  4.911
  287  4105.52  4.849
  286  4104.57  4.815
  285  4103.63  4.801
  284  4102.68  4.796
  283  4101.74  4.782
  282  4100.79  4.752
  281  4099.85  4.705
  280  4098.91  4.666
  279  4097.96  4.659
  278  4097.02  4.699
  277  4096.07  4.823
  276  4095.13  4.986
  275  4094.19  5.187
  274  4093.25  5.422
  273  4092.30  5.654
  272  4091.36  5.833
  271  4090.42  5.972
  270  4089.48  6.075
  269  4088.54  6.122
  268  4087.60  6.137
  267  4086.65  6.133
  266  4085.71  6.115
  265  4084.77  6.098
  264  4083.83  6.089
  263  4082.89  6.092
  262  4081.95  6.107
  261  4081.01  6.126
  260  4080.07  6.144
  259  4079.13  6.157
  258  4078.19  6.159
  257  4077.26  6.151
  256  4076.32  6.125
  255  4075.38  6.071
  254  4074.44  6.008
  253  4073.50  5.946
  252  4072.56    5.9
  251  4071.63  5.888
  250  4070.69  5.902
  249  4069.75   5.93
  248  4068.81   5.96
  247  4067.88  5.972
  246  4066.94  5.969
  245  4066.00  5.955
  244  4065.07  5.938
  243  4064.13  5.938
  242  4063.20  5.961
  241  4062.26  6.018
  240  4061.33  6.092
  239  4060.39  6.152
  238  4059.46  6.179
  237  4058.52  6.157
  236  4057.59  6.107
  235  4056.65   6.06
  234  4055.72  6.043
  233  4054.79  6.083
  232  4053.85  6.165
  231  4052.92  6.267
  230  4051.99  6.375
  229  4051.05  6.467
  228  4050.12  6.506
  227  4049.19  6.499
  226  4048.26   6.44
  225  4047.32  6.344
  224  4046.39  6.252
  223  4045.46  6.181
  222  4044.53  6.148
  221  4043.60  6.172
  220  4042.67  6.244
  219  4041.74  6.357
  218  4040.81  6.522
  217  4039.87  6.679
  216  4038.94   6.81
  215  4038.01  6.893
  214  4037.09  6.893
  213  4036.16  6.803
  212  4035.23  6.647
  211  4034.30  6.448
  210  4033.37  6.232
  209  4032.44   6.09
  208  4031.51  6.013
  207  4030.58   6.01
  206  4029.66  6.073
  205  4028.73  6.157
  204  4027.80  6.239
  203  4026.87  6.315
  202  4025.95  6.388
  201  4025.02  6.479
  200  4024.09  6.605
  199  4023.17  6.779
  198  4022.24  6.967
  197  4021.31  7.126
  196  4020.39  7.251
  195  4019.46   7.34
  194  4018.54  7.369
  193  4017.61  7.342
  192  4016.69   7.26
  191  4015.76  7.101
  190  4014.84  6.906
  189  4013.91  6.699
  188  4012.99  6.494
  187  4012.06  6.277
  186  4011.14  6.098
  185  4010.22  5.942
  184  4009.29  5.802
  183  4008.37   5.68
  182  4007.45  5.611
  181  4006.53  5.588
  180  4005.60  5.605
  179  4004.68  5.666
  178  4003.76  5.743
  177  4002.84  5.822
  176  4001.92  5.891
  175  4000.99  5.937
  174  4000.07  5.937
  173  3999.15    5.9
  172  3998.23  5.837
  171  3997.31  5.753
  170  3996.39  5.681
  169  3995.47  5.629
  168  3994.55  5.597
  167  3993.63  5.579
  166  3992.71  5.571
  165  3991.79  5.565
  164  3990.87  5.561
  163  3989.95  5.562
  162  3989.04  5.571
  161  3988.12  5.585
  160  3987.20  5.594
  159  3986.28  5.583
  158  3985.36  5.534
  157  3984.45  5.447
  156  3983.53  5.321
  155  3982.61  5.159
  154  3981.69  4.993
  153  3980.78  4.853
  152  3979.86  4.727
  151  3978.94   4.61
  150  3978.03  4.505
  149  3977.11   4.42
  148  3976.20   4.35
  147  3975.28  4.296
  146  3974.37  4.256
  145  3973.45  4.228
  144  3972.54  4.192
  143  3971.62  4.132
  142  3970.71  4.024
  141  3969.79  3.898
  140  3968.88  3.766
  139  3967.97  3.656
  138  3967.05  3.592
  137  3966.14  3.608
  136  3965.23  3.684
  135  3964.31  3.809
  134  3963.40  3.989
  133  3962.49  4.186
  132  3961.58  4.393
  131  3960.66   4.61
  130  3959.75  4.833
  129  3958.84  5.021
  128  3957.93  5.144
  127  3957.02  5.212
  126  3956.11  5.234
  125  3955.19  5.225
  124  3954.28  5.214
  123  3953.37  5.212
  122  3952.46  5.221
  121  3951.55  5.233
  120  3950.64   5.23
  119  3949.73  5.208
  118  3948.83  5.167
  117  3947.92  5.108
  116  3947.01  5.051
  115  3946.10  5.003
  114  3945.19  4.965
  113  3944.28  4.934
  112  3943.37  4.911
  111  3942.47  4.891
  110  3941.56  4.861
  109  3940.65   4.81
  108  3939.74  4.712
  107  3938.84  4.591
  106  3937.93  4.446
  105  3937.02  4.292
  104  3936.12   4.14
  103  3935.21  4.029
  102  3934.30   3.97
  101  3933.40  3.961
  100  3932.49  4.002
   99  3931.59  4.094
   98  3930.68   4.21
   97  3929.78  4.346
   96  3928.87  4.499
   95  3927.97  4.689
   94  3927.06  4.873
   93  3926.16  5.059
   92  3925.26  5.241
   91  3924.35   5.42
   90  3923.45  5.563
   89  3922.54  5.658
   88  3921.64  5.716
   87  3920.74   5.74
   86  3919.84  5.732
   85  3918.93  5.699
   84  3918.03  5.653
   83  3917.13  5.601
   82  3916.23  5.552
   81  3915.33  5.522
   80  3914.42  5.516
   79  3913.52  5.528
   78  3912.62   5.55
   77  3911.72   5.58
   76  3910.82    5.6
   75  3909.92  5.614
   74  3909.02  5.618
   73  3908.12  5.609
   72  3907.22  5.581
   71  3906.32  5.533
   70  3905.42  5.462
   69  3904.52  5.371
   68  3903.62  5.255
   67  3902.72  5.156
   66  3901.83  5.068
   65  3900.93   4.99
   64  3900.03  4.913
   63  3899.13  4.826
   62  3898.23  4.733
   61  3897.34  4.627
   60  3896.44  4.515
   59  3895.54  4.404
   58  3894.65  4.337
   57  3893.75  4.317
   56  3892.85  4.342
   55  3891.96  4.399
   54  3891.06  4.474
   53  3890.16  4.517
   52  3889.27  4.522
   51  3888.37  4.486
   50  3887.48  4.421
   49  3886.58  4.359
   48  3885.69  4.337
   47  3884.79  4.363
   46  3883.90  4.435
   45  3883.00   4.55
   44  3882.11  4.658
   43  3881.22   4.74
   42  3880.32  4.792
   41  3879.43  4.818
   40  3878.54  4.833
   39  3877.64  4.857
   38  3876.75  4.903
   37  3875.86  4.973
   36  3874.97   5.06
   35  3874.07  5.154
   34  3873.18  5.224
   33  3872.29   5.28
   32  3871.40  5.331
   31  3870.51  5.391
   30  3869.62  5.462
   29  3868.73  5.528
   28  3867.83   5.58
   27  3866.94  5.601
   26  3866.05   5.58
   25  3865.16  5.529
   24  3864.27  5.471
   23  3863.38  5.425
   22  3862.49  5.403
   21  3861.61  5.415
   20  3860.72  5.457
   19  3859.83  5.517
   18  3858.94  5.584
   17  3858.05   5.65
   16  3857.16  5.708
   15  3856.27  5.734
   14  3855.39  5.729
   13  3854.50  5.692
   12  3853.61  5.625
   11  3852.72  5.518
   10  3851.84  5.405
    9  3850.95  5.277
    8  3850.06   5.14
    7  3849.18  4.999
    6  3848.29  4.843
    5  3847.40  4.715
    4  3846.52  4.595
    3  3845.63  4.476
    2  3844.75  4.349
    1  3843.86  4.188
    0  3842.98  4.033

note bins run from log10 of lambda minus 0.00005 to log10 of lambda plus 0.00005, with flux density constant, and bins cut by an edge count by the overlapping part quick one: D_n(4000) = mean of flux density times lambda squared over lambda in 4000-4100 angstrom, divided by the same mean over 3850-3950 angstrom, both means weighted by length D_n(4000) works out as 1.3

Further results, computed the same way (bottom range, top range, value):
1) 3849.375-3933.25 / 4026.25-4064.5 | 1.33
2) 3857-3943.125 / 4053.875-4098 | 1.29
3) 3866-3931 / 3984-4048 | 1.30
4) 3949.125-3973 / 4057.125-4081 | 1.41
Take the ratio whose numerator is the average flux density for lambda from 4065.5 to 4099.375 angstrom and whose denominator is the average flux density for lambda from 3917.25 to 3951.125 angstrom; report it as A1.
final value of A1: 1.19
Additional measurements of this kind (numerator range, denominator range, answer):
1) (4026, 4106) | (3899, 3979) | 1.23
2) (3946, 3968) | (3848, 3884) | 0.90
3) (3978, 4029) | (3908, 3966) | 1.21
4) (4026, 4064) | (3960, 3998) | 1.32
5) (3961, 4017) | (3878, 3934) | 1.05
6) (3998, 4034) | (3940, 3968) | 1.33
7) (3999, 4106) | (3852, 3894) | 1.19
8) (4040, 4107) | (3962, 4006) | 1.18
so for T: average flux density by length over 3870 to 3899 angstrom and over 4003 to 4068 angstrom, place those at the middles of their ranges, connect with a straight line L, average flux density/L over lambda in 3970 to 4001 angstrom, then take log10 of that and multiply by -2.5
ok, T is 0.132 mag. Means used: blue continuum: 4.7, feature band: 5.14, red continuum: 6.34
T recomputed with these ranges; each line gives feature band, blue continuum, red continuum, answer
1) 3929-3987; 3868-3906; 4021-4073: 0.18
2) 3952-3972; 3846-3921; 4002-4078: 0.27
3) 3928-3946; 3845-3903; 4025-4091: 0.21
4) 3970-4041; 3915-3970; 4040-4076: -0.06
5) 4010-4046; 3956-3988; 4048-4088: -0.21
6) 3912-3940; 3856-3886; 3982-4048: 0.12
